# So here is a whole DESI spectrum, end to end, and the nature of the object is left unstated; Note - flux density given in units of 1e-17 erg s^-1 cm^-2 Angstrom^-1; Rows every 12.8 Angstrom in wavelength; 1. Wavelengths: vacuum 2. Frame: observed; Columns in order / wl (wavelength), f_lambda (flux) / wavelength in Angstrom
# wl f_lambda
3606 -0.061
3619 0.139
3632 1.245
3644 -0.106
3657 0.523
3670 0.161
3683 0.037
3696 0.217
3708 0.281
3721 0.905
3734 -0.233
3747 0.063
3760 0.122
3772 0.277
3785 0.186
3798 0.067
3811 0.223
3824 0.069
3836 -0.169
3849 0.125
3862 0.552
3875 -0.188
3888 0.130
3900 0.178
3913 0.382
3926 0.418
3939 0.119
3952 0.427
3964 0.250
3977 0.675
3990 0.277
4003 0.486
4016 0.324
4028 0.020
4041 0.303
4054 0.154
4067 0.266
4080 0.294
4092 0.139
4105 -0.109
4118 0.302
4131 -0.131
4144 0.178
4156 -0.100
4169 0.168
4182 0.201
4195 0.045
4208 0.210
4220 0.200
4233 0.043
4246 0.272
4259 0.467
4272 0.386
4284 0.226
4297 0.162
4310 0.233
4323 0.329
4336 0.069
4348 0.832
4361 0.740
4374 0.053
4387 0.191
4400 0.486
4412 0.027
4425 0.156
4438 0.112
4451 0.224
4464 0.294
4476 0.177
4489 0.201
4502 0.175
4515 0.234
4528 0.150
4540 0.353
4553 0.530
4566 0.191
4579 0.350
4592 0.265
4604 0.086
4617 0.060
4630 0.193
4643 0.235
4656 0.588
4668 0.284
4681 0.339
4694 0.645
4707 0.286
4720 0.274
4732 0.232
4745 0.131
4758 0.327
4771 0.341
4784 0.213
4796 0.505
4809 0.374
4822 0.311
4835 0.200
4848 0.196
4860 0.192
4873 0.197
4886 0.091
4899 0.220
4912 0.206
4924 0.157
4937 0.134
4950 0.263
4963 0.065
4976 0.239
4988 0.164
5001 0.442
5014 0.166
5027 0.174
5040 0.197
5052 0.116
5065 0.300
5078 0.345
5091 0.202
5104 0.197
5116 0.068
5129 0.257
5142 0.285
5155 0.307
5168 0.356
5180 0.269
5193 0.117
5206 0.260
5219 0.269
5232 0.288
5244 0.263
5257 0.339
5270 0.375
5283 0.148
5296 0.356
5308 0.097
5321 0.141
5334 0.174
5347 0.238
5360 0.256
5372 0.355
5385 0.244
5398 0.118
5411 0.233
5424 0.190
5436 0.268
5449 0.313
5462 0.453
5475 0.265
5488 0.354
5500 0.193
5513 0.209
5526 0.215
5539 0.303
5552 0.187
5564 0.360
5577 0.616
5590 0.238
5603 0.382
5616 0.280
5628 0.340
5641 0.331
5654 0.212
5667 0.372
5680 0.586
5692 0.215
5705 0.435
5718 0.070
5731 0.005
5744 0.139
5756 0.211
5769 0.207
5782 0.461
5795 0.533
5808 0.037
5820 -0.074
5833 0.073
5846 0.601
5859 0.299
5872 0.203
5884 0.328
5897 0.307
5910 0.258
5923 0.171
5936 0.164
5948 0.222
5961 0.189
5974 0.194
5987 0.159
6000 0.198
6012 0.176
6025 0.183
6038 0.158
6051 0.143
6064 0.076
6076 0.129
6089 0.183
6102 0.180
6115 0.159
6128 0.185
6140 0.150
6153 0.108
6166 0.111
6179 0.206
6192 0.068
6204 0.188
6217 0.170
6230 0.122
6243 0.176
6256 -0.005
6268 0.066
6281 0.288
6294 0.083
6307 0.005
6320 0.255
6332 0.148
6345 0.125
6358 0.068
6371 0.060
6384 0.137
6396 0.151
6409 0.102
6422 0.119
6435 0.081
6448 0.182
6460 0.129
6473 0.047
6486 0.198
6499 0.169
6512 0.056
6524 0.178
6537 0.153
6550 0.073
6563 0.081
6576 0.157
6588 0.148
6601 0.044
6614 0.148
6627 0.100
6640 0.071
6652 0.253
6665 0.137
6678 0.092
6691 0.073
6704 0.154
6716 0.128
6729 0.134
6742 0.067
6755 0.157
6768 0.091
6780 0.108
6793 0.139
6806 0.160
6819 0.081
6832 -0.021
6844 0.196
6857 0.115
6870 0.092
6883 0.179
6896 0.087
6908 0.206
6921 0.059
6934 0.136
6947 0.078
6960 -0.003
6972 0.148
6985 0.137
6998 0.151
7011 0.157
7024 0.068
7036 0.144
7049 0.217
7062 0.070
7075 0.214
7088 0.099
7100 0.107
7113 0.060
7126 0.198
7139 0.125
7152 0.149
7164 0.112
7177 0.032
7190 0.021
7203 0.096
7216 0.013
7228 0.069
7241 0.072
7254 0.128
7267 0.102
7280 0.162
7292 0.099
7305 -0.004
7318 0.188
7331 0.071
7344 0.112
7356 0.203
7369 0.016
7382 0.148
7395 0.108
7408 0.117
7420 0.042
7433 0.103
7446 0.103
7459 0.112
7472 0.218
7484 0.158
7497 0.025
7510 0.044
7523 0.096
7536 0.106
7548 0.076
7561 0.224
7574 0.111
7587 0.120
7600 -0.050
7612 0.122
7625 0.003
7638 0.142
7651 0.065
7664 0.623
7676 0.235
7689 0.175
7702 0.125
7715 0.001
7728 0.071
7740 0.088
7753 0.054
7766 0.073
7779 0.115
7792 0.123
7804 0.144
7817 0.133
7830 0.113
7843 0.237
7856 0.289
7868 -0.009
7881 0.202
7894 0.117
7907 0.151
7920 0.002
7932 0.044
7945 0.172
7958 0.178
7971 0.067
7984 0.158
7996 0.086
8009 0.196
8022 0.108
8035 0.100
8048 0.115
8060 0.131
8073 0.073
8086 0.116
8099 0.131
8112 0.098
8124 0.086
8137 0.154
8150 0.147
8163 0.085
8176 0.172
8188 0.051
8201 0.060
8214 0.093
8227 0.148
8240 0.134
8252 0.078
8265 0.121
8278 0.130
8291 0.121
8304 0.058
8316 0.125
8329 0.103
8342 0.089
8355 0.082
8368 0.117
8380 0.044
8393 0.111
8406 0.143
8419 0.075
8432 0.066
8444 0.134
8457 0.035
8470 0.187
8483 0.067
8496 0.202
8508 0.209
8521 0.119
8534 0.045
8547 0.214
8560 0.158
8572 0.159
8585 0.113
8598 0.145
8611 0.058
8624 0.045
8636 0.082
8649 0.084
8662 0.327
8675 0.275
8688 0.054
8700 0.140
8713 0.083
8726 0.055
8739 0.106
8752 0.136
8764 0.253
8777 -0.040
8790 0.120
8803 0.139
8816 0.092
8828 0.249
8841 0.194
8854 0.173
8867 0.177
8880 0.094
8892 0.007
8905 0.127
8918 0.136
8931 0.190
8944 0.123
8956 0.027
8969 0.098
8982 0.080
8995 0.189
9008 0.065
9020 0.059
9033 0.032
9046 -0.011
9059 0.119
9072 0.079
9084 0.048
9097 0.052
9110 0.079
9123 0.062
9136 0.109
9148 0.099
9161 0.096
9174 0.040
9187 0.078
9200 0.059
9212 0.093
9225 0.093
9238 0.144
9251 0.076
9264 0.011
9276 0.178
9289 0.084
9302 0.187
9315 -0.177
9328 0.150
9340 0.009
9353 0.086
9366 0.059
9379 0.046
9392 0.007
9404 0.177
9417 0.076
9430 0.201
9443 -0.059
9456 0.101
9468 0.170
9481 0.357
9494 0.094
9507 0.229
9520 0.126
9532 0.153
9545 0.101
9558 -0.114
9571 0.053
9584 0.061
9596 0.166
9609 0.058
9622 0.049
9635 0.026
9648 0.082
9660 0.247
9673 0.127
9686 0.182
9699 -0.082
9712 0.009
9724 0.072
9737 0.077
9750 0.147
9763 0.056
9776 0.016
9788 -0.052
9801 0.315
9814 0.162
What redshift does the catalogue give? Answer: 0.168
